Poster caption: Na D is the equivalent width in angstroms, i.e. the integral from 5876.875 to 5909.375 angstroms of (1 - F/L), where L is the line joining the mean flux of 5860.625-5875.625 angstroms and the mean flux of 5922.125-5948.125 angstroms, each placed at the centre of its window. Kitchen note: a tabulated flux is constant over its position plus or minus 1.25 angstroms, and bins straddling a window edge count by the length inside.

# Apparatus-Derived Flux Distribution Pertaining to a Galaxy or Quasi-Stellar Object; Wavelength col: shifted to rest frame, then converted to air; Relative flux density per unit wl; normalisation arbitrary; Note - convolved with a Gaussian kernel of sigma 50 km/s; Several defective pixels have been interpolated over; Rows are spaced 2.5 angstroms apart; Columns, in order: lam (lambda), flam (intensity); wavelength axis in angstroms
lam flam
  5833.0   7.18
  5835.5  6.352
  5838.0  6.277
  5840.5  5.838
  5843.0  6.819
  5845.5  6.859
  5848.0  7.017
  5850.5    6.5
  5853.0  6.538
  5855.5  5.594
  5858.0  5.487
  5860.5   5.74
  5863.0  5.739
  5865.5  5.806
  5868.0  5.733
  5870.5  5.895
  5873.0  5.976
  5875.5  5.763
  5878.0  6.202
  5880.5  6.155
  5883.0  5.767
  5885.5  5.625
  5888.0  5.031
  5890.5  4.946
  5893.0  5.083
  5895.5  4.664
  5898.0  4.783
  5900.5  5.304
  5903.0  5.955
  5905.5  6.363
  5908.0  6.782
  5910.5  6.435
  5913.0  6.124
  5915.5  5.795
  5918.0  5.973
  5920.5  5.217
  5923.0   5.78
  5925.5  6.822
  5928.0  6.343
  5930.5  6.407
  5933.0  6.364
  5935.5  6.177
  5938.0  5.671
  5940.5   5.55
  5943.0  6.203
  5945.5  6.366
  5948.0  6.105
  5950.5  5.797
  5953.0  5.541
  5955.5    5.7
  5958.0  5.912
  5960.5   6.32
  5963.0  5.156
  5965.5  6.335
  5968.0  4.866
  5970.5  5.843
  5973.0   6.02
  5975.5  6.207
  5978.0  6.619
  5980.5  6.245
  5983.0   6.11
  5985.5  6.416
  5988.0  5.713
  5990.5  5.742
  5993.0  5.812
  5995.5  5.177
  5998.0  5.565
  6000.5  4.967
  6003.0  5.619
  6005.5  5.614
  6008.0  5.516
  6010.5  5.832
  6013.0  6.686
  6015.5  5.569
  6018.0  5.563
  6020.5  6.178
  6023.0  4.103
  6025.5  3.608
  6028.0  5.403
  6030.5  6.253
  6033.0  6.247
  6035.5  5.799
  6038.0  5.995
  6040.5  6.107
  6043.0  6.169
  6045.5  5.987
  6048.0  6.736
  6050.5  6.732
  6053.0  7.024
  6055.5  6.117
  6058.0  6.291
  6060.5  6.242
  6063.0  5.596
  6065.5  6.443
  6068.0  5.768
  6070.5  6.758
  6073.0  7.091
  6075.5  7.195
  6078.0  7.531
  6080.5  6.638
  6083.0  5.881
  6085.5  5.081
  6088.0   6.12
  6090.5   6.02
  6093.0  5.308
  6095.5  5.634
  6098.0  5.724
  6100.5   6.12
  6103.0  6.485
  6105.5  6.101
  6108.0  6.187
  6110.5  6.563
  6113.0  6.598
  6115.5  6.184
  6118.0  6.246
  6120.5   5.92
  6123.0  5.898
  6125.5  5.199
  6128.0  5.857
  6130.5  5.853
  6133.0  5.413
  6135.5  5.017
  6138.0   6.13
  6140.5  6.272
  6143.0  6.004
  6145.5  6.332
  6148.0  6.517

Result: 2.0 angstroms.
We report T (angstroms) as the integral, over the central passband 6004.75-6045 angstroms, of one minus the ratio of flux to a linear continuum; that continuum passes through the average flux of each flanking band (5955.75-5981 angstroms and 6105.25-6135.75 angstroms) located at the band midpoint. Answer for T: 1.8 angstroms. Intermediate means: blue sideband 5.93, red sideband 5.95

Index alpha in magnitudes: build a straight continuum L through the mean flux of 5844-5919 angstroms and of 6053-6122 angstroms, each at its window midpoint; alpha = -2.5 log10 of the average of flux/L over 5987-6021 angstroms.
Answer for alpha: 0.08 mag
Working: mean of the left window 5.86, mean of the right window 6.23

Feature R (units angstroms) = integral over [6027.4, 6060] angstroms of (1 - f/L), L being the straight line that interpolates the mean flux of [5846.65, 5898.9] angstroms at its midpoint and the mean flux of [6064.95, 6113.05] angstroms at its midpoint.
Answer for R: -0.5 angstroms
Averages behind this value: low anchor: 5.72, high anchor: 6.25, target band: 6.24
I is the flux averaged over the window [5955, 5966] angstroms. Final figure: 5.87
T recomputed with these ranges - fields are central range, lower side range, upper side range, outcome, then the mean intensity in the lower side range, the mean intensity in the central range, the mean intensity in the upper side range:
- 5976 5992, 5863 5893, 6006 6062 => -0.82 angstroms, 5.69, 6.14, 5.91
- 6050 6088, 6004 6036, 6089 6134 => -4.16 angstroms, 5.56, 6.41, 5.97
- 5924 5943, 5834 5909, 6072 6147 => -0.79 angstroms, 5.89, 6.19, 6.08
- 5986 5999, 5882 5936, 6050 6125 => 0.77 angstroms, 5.8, 5.65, 6.23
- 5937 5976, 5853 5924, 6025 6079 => 0.66 angstroms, 5.72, 5.84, 6.26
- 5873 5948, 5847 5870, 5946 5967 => 0.91 angstroms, 6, 5.86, 5.86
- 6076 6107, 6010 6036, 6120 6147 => -2.00 angstroms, 5.55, 6.08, 5.81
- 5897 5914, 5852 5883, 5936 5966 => -0.29 angstroms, 5.88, 5.98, 5.88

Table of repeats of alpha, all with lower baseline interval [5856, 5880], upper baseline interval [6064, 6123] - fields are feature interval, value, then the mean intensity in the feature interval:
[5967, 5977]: 0.043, 5.78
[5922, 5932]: -0.075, 6.35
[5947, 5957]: 0.036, 5.78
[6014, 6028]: 0.201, 5.07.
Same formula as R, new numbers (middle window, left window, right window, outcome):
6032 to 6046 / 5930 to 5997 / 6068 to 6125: 0.1 angstroms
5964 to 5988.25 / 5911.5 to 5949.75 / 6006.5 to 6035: -1.0 angstroms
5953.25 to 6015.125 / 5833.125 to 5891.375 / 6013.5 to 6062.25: 1.2 angstroms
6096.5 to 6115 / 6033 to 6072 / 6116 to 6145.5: -0.9 angstroms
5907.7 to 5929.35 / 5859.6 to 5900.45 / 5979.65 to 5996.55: -1.7 angstroms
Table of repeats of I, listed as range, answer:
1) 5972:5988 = 6.23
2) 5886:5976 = 5.83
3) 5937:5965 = 5.86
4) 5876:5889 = 5.77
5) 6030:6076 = 6.33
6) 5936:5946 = 5.93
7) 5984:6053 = 5.77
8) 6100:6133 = 6.07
